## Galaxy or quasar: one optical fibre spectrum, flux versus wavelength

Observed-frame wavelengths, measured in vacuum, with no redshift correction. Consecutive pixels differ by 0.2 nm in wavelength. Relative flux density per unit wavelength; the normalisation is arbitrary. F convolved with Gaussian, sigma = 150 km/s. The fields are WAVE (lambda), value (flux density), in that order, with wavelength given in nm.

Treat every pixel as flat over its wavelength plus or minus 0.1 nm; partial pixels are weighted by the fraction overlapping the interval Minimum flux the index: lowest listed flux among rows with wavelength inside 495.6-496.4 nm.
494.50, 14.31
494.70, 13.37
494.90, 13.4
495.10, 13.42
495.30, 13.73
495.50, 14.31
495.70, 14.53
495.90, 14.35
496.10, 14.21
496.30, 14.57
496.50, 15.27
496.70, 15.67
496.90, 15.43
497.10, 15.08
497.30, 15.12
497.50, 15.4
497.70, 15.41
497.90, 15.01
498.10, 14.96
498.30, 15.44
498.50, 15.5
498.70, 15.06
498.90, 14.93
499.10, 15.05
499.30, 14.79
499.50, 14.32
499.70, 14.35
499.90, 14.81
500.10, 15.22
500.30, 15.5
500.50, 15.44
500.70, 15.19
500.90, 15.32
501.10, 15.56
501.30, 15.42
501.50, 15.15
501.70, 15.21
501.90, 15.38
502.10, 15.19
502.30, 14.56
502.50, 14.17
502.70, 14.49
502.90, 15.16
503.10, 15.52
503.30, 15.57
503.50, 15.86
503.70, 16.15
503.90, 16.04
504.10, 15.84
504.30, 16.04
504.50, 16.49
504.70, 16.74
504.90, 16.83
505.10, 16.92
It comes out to 14.21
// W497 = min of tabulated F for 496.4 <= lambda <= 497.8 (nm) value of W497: 15.08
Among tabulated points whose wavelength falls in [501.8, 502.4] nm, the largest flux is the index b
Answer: 15.38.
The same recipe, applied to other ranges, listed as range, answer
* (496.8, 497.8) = 15.43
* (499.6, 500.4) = 15.5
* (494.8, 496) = 14.53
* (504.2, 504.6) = 16.49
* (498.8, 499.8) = 15.05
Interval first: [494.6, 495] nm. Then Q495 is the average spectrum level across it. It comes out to 13.4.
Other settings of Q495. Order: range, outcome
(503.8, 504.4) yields 16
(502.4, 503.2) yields 14.8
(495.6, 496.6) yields 14.6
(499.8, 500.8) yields 15.2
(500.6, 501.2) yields 15.4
